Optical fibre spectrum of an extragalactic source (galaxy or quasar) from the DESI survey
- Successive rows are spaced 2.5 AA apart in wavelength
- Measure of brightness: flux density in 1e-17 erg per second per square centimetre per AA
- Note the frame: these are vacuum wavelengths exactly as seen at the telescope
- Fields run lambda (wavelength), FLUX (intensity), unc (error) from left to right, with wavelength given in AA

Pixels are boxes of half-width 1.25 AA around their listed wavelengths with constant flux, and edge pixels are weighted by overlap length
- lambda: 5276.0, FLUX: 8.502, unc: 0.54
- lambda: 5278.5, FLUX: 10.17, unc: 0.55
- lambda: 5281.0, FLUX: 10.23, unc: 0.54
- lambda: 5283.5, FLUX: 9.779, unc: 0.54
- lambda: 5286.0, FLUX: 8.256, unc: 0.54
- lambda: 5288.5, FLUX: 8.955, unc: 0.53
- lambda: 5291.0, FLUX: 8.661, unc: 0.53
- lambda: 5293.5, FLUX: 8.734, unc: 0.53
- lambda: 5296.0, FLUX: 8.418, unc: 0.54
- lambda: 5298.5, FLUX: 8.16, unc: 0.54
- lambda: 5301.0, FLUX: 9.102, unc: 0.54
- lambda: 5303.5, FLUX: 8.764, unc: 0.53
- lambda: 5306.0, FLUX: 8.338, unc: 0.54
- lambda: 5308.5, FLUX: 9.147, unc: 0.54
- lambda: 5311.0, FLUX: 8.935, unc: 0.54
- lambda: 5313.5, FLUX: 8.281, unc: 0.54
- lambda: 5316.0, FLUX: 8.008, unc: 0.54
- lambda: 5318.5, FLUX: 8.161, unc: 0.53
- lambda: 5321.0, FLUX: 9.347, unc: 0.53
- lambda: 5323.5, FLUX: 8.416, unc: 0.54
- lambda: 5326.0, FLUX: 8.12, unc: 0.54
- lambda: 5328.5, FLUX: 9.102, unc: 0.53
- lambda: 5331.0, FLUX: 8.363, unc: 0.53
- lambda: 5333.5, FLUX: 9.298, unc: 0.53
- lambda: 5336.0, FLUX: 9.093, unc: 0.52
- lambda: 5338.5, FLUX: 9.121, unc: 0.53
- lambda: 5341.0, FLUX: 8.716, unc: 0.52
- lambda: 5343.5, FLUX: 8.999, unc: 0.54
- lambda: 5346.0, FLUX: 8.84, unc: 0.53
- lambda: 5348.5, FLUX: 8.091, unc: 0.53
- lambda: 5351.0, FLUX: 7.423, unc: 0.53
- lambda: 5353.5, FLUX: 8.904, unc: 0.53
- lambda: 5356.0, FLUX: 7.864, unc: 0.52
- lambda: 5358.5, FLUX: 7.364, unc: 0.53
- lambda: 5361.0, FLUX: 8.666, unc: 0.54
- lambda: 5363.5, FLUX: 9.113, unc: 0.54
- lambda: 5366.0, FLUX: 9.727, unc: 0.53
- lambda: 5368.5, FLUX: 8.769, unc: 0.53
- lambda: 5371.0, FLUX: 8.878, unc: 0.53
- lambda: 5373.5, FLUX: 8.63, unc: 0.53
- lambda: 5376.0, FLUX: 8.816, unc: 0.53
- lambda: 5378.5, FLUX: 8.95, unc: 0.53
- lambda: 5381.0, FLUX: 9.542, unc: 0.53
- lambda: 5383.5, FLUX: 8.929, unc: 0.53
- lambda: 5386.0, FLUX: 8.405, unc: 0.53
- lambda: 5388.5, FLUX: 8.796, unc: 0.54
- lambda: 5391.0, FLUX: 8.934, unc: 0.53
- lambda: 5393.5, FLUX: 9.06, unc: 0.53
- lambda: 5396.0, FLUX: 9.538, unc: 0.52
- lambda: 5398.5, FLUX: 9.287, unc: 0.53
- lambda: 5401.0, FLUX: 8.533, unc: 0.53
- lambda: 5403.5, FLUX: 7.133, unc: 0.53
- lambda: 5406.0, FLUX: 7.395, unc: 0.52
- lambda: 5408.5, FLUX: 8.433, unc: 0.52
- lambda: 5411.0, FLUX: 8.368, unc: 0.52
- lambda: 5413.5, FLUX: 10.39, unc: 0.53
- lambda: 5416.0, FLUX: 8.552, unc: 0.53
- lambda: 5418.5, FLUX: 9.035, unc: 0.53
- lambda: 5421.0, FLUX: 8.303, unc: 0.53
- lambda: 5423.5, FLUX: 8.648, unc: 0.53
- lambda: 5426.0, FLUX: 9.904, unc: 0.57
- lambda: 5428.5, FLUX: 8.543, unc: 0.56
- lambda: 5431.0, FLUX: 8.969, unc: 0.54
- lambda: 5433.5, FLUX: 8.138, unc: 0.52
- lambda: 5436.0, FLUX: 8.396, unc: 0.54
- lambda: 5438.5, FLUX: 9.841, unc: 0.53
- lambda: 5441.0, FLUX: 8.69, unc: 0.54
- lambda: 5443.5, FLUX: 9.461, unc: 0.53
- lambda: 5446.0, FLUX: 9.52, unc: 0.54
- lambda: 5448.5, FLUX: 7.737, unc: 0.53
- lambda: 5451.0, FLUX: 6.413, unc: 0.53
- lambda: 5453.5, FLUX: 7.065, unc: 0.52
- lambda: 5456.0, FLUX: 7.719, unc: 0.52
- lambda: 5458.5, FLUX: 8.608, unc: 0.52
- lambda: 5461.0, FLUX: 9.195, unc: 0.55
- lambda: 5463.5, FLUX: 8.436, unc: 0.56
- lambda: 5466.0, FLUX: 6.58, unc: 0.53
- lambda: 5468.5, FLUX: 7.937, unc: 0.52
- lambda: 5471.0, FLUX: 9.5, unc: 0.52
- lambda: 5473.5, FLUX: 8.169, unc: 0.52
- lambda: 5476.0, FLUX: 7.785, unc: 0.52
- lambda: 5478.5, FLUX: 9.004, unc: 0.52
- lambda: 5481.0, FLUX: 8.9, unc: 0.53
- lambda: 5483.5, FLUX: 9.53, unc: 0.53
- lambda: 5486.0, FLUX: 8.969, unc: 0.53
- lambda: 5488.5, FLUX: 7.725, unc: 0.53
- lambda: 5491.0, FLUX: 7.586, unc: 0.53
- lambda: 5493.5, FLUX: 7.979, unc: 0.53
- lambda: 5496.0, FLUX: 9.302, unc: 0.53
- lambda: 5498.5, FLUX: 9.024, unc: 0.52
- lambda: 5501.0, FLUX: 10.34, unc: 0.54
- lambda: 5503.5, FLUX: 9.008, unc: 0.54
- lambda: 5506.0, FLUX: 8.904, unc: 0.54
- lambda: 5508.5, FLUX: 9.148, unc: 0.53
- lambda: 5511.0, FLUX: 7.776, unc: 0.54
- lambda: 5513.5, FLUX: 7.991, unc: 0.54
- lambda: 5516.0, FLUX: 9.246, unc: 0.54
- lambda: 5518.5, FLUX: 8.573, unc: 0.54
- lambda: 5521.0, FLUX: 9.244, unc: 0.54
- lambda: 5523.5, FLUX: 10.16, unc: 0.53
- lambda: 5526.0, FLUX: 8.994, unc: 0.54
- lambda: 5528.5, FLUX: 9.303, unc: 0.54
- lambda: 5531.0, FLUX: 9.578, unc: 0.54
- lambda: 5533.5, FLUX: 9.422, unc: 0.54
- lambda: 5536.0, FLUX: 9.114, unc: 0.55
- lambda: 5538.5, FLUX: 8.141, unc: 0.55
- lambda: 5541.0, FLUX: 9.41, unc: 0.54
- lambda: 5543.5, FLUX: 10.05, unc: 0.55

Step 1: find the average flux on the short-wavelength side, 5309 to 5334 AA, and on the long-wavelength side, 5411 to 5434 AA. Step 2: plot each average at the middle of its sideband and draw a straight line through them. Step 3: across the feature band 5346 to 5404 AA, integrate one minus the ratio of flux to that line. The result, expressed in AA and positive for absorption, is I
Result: 0.6 AA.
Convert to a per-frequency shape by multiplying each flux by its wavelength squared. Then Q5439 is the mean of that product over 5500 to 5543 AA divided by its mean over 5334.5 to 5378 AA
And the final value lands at 1.12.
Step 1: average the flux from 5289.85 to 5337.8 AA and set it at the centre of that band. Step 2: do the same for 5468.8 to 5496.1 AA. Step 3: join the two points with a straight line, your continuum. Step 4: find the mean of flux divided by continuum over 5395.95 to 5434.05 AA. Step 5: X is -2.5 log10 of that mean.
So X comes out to -0.01 mag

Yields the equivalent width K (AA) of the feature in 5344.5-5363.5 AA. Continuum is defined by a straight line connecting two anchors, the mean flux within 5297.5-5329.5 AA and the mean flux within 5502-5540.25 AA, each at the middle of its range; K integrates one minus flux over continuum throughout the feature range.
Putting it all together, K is 1.0 AA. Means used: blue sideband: 8.61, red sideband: 8.99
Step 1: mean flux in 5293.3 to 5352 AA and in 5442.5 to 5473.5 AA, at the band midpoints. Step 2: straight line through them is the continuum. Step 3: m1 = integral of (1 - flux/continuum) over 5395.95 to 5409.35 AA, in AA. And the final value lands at 0.1 AA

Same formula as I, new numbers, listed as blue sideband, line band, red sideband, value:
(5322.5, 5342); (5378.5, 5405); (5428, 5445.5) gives 0.1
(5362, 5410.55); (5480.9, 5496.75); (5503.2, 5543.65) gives 0.8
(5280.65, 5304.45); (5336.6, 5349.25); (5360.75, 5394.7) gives 0.2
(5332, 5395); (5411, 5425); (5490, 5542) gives -0.2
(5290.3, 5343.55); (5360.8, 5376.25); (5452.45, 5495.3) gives -0.7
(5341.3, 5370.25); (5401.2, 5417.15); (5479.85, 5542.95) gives 0.5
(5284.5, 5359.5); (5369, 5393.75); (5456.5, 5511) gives -0.8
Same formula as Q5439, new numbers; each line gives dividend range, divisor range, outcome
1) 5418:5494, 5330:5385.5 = 1.00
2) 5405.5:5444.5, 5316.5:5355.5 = 1.06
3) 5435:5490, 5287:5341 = 1.02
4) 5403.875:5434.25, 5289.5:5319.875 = 1.06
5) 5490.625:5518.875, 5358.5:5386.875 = 1.04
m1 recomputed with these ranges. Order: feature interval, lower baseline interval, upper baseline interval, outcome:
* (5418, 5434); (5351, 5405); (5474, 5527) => -0.1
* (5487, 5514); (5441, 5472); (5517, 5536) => 0.8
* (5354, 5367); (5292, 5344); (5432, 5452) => 0.2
